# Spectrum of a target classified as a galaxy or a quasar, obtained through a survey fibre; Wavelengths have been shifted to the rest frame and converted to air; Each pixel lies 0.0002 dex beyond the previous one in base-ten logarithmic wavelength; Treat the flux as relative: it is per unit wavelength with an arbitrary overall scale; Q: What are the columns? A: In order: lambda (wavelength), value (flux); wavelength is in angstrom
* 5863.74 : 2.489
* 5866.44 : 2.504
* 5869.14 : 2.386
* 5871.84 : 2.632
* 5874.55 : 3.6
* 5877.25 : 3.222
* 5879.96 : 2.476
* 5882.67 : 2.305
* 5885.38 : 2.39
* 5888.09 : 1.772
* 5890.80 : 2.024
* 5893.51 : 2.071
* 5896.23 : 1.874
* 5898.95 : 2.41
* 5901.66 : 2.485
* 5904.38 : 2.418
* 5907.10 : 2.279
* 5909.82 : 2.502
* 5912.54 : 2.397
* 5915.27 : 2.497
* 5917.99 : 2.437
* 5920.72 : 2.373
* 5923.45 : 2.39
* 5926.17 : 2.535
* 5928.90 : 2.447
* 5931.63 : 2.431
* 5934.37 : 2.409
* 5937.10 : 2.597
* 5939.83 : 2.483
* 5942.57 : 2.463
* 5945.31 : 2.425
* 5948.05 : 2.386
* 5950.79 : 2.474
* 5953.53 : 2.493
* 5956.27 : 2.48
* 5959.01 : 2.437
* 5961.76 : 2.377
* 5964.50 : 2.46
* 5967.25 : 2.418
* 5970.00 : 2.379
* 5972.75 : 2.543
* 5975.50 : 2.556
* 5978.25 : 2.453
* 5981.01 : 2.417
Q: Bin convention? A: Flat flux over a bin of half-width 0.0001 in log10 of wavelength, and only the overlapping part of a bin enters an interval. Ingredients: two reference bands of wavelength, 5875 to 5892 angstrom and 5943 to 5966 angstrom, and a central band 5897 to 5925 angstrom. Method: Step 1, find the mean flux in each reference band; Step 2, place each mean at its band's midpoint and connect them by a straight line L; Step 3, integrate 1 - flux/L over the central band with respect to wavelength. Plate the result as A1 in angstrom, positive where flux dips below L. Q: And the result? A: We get 0.3 angstrom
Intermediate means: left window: 2.43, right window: 2.44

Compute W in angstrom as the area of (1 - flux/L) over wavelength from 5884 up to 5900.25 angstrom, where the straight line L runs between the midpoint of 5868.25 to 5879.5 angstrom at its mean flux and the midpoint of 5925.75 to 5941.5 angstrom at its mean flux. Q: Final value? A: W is 4.1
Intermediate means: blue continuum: 2.95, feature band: 2.09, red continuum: 2.48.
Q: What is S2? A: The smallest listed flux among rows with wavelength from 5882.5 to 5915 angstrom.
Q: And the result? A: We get 1.772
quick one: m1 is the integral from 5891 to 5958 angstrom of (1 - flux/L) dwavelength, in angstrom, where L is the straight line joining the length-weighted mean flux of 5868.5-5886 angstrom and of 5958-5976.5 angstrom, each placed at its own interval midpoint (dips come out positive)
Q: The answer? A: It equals 4.8 angstrom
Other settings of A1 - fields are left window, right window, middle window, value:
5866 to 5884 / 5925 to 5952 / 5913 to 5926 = 0.59 angstrom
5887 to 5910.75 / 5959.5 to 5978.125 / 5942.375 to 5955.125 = -0.35 angstrom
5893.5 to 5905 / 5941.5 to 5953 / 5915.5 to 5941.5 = -0.96 angstrom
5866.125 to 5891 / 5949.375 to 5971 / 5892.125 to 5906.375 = 1.54 angstrom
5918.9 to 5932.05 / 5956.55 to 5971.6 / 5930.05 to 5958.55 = -0.40 angstrom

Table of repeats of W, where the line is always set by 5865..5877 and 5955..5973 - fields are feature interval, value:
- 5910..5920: 0.7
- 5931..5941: 0.3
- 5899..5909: 1.1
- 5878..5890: 2.1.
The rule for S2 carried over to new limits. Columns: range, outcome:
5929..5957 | 2.386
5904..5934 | 2.279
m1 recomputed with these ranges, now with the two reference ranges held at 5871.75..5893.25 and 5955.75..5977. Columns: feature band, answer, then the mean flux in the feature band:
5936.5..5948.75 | 0.04 angstrom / 2.47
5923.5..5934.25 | 0.14 angstrom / 2.45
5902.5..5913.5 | 0.44 angstrom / 2.4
